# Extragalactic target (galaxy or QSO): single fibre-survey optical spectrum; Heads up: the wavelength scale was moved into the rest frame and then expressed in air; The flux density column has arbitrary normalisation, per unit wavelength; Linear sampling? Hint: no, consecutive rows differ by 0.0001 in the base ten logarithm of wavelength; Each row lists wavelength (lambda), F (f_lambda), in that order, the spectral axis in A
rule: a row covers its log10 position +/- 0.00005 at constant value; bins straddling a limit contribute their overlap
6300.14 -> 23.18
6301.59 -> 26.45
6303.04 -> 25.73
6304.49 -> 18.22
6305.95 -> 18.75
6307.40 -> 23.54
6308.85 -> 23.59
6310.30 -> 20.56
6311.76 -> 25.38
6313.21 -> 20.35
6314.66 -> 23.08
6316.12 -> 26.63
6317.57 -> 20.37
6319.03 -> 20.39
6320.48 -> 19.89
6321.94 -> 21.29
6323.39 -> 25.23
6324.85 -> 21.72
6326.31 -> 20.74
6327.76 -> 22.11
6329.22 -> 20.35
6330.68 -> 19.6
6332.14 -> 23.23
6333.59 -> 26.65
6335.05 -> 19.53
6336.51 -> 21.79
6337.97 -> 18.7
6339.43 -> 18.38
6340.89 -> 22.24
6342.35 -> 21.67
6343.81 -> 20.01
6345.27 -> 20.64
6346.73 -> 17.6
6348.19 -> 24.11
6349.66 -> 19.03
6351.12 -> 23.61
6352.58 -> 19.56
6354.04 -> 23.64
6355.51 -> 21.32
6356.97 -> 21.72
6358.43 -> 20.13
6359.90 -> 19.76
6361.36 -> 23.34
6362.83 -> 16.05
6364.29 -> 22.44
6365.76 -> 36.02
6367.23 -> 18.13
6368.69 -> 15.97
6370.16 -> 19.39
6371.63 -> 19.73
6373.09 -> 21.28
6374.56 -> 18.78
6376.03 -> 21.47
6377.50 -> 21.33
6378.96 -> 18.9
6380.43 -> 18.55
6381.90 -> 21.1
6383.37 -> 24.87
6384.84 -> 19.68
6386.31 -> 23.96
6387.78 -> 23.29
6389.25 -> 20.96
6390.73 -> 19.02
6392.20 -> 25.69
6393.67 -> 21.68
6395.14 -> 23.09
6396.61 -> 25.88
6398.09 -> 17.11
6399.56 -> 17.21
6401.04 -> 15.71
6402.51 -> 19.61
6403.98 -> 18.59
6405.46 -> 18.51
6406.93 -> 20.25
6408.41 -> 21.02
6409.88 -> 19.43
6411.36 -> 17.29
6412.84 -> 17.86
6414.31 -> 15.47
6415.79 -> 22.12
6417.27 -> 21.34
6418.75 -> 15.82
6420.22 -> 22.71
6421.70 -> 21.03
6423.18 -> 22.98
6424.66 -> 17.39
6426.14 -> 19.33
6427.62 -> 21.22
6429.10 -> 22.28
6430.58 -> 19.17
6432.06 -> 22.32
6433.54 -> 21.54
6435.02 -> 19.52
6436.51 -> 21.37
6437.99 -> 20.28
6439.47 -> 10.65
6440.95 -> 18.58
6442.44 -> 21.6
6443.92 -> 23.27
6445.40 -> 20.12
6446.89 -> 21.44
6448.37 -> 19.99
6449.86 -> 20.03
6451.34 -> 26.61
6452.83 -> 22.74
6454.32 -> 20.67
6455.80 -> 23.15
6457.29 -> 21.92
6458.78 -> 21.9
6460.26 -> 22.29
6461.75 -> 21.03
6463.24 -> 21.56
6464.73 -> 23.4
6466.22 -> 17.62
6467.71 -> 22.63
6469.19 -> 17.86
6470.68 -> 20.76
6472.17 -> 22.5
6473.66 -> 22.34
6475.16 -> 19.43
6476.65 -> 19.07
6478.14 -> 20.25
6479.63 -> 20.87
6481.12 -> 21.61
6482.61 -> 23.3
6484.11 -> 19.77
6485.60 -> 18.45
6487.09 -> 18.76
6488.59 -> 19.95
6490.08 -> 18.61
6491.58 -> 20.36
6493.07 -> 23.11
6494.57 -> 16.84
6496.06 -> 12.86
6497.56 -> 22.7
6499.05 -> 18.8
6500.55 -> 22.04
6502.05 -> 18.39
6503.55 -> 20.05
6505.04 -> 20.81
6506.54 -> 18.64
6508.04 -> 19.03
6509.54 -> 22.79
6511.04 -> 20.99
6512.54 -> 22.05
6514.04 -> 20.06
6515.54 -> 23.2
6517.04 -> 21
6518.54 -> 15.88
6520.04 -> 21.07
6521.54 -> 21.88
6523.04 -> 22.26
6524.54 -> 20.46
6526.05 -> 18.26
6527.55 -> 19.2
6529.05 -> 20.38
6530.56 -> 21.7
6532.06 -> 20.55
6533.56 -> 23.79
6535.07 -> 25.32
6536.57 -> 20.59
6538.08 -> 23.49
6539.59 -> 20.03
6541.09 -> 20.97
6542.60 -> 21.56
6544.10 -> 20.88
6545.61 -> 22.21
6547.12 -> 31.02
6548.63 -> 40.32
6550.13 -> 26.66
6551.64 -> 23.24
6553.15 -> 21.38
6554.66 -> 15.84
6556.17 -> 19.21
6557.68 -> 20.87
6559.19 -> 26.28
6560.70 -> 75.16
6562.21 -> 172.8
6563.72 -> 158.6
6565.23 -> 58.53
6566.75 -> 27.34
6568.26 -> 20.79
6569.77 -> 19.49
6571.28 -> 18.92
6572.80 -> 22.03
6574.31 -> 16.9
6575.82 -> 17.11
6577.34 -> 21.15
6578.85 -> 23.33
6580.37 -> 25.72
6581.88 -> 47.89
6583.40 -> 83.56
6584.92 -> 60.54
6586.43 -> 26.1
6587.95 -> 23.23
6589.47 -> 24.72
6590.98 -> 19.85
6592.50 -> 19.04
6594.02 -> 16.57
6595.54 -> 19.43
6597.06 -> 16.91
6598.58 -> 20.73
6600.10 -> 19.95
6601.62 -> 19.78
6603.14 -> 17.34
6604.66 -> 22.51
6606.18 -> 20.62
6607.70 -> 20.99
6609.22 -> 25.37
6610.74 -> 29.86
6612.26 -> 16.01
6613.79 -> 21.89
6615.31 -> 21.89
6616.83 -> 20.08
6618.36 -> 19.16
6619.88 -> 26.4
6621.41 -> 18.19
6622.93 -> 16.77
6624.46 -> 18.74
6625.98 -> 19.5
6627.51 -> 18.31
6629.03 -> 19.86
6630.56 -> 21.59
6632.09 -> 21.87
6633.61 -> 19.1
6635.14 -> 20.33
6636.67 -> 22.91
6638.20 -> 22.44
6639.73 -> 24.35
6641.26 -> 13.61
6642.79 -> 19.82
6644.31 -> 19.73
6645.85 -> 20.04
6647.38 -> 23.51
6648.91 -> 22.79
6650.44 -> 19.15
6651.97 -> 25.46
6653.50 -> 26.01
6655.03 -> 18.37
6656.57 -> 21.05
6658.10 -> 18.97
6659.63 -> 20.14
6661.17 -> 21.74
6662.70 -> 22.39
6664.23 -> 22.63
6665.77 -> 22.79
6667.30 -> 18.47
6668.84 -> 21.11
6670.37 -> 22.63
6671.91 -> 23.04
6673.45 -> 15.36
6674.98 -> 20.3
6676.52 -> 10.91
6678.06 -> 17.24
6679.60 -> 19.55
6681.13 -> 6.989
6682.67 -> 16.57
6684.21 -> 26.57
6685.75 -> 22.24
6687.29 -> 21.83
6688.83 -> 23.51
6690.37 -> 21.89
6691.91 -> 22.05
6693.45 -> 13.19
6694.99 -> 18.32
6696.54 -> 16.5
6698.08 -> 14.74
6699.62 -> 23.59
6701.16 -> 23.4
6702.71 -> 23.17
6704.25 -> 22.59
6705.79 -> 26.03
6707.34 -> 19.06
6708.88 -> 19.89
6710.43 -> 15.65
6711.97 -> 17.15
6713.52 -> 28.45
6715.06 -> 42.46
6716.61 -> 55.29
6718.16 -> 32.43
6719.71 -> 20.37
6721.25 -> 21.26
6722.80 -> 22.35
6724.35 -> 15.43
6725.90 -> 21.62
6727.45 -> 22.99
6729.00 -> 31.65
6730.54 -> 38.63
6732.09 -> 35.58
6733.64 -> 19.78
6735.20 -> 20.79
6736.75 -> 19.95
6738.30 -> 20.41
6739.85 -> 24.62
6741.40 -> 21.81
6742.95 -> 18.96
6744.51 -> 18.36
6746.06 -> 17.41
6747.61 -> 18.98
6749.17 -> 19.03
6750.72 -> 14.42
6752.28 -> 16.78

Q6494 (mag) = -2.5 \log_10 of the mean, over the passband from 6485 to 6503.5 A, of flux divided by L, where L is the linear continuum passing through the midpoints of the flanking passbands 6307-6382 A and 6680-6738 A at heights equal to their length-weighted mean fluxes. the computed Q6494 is 0.151 mag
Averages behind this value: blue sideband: 21.4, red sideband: 23.3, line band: 19.3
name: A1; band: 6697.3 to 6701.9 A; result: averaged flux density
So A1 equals 20.6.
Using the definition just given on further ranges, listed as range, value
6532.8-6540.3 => 22.6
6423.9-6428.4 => 19.4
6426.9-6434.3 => 21.3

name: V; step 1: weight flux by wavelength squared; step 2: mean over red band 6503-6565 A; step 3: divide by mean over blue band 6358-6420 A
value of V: 1.57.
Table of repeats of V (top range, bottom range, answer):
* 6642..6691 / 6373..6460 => 1.07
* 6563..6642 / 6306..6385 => 1.34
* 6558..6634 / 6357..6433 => 1.61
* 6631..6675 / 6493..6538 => 1.07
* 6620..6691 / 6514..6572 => 0.65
